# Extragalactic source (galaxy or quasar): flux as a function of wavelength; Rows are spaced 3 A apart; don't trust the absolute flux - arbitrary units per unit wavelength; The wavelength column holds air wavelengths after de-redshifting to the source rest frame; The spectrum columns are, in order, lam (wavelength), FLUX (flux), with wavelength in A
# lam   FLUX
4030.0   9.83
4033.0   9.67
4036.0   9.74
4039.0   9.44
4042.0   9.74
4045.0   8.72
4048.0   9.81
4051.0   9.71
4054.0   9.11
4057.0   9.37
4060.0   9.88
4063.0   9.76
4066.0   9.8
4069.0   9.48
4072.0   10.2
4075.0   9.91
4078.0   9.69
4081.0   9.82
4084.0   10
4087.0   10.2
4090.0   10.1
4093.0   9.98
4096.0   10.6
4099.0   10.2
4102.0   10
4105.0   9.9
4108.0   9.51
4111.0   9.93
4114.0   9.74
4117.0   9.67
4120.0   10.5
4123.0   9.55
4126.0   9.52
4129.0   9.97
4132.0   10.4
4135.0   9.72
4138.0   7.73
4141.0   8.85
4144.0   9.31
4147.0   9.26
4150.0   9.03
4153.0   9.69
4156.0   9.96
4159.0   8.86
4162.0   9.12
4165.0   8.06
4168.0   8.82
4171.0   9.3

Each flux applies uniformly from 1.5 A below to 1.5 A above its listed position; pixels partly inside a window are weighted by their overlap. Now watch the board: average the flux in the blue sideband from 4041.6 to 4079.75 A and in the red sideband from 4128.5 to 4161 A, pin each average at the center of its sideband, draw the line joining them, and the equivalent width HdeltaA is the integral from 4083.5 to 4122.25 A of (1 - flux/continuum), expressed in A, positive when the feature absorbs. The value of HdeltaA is -2.2 A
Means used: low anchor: 9.63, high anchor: 9.32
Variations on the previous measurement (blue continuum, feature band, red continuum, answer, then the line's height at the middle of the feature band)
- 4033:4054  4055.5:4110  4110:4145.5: -2.1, 9.54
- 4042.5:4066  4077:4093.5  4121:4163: -0.9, 9.46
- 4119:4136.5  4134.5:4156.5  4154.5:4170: 0.7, 9.44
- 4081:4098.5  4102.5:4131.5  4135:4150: -1.0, 9.51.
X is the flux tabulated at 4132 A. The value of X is 10.4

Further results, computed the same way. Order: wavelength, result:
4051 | 9.71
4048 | 9.81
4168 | 8.82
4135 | 9.72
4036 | 9.74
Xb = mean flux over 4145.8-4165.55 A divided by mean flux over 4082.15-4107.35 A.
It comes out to 0.9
